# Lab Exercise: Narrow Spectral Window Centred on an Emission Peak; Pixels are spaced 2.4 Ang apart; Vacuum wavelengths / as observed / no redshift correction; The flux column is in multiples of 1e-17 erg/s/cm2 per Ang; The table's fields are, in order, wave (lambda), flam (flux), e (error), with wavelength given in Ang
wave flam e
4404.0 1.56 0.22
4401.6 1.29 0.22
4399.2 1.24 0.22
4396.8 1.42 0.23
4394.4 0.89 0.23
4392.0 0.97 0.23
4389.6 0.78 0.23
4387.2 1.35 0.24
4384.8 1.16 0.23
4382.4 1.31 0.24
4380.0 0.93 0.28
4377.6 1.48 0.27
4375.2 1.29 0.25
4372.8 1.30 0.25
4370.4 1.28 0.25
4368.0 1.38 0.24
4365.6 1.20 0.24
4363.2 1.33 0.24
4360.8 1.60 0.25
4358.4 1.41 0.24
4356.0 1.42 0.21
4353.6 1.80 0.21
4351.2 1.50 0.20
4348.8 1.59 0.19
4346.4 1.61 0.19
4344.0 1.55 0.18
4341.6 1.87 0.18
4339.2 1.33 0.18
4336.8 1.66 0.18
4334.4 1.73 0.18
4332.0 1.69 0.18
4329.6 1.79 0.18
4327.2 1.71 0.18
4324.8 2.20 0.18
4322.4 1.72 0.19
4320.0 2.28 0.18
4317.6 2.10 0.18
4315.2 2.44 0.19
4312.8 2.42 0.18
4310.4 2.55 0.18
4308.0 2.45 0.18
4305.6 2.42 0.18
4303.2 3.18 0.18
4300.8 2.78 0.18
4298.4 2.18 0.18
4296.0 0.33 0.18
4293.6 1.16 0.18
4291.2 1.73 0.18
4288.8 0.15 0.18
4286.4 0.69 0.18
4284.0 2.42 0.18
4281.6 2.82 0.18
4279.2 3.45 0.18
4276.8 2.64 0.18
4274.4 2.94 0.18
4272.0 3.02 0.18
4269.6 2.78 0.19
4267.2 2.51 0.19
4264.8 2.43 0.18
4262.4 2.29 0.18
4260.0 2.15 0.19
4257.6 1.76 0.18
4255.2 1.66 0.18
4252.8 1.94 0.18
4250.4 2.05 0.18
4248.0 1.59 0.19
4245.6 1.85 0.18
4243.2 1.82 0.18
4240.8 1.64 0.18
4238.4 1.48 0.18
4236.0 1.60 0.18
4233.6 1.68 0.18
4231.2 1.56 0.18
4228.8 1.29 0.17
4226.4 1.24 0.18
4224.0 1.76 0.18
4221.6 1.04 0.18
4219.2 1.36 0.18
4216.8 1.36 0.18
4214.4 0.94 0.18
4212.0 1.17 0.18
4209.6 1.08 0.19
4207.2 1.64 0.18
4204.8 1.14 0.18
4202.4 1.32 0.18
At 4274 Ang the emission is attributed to C IV 1549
